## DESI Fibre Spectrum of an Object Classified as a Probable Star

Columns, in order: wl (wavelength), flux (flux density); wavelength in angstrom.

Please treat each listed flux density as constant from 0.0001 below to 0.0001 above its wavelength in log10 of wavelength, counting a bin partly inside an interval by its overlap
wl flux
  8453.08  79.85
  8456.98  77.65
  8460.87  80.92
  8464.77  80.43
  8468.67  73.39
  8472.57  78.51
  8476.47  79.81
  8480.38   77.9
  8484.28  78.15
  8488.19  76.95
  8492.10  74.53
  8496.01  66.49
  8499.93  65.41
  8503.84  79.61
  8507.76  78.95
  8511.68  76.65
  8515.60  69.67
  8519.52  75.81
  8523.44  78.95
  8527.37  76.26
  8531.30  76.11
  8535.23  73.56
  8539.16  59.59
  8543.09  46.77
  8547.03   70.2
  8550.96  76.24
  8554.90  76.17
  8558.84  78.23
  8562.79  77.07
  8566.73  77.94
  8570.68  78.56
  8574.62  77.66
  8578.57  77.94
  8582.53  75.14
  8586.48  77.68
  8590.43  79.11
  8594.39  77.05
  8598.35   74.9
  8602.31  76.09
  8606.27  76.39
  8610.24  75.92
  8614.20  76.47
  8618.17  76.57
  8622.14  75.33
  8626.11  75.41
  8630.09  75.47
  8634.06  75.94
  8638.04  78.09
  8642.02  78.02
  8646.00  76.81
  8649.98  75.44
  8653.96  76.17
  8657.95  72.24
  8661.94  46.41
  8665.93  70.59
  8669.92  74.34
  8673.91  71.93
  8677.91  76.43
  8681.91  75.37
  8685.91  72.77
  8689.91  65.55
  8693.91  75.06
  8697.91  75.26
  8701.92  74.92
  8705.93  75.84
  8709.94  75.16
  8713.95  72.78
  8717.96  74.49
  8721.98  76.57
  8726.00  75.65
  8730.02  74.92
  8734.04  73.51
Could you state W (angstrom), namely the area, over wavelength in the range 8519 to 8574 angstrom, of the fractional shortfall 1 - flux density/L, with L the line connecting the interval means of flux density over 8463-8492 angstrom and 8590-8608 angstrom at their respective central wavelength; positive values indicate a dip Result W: 2.8 angstrom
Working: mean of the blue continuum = 77.7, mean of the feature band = 73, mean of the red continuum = 76.5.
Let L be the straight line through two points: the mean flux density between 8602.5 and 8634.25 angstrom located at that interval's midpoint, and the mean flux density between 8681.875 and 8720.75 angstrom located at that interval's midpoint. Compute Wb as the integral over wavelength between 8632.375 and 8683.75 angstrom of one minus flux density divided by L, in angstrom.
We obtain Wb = 1.4 angstrom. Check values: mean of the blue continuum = 75.9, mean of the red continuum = 73.7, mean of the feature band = 72.9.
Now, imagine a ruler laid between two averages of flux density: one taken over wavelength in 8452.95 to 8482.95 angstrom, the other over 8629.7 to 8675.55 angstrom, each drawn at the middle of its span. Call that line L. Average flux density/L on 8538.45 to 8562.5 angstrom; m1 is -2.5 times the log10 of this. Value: 0.10 mag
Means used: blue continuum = 78.5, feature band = 68.9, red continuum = 72.5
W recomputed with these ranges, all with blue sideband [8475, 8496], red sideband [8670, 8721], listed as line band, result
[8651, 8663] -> 1.15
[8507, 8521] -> 0.21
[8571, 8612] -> -0.95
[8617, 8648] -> -0.76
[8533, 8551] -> 2.73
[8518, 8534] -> -0.16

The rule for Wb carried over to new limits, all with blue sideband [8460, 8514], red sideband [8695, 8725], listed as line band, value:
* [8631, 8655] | -0.4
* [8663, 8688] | 0.9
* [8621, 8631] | 0.0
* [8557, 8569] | -0.3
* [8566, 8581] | -0.4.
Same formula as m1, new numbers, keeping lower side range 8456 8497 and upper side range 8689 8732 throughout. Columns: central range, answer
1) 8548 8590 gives -0.02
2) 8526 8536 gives 0.01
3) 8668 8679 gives 0.01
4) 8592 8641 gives -0.01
